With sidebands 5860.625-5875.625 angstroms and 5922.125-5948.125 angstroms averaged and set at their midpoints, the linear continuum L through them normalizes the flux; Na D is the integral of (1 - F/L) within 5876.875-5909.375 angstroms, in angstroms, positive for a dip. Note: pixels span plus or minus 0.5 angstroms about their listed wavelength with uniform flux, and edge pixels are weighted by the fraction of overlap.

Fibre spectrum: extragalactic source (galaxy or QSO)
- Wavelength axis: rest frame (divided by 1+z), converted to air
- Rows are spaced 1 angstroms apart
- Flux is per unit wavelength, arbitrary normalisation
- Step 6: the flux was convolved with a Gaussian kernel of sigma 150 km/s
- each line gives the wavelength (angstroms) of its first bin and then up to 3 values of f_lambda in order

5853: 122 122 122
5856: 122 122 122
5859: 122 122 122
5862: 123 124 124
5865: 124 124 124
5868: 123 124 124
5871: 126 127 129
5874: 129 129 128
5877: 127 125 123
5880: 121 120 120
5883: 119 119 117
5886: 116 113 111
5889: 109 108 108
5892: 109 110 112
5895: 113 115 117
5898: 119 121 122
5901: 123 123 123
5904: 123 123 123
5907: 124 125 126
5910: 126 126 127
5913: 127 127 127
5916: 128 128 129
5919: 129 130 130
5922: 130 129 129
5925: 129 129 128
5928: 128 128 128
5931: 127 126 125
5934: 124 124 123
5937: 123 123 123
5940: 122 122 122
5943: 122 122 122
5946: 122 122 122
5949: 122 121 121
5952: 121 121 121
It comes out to 1.8 angstroms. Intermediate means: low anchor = 125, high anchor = 125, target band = 118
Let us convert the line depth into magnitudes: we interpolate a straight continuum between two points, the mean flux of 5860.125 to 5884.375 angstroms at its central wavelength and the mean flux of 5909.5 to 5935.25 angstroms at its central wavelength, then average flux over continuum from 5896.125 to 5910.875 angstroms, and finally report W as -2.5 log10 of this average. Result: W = 0.03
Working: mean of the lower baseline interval 124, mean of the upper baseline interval 128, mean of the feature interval 123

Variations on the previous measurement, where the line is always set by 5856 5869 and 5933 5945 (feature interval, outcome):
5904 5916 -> -0.02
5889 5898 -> 0.10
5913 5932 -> -0.05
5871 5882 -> -0.02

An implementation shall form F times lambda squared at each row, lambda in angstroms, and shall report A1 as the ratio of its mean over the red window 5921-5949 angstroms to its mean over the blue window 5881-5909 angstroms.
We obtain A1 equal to 1.1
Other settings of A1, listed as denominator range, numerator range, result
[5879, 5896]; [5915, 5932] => 1.14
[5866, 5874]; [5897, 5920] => 1.01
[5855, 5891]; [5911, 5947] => 1.06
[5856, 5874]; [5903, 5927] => 1.04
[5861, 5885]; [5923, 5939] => 1.04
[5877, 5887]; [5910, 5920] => 1.08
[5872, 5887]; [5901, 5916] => 1.03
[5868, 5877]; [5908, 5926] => 1.03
